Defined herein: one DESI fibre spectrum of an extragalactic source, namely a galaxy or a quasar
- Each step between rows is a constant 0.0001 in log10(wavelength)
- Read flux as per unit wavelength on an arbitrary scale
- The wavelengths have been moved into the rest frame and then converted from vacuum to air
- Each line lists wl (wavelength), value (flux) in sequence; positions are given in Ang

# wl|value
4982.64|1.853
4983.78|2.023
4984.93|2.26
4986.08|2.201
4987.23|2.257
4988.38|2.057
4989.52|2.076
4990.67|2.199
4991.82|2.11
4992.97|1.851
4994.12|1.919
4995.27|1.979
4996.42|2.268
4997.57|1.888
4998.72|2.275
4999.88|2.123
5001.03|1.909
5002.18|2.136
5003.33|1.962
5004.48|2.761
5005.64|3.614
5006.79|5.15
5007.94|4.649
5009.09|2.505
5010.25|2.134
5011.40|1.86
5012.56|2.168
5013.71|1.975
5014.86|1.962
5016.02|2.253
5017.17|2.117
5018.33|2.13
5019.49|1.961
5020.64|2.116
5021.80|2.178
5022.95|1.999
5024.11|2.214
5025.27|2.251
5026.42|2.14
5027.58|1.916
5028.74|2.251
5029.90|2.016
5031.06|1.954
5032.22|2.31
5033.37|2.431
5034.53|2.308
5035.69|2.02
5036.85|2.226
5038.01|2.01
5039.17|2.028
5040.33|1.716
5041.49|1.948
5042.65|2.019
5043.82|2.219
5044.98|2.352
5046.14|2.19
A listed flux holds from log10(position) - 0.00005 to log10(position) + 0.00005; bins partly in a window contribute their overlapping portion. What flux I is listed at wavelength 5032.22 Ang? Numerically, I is 2.31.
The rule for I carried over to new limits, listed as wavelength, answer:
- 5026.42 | 2.14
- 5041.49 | 1.948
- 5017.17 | 2.117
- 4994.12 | 1.919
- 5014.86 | 1.962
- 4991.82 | 2.11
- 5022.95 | 1.999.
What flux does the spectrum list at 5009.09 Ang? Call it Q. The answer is 2.505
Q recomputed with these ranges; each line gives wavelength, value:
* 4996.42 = 2.268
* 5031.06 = 1.954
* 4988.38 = 2.057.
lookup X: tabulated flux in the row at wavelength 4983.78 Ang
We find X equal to 2.023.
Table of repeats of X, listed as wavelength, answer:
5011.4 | 1.86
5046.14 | 2.19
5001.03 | 1.909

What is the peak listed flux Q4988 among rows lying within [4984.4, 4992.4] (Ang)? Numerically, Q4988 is 2.26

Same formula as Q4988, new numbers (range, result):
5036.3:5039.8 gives 2.226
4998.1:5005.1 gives 2.761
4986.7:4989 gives 2.257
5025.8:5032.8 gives 2.31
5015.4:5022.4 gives 2.253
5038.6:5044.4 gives 2.219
